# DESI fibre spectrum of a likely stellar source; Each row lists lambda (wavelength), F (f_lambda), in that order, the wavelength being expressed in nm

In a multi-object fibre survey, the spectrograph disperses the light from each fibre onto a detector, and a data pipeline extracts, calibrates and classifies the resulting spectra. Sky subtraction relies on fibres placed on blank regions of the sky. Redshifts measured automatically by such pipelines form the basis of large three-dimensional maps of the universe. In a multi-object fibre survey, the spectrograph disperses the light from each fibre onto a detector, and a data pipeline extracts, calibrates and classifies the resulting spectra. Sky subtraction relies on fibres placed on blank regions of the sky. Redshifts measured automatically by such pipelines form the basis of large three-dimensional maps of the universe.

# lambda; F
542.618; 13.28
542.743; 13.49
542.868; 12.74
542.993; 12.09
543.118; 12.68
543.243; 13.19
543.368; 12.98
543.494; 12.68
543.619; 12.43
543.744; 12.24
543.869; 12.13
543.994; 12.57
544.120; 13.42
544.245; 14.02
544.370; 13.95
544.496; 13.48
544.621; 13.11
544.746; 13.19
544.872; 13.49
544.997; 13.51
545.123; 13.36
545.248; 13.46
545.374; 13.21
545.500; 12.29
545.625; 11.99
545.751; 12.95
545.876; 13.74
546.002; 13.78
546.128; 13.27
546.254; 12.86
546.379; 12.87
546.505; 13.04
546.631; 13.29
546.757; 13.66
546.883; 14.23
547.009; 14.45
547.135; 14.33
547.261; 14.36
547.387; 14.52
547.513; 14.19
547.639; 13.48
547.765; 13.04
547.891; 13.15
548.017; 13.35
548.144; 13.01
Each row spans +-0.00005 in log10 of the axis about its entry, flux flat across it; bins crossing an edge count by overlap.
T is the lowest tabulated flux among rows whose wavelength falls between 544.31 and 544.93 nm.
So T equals 13.11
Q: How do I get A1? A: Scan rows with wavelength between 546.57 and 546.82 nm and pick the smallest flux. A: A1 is 13.29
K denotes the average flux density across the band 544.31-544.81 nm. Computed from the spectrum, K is 13.4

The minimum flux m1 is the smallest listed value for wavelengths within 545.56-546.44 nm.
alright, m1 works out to 11.99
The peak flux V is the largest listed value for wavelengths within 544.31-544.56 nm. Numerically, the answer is 13.95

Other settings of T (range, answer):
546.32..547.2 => 12.87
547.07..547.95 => 13.04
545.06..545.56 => 12.29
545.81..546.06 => 13.74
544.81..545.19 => 13.36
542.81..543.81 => 12.09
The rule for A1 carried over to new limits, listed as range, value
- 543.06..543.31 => 12.68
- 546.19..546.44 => 12.86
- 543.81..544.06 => 12.13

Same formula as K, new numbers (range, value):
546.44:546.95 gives 13.5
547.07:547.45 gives 14.4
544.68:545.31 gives 13.4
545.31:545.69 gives 12.5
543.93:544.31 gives 13.3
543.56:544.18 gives 12.6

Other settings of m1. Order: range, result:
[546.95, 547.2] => 14.33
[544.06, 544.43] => 13.42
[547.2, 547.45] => 14.36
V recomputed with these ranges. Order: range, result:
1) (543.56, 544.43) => 14.02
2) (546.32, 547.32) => 14.45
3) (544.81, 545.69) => 13.51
